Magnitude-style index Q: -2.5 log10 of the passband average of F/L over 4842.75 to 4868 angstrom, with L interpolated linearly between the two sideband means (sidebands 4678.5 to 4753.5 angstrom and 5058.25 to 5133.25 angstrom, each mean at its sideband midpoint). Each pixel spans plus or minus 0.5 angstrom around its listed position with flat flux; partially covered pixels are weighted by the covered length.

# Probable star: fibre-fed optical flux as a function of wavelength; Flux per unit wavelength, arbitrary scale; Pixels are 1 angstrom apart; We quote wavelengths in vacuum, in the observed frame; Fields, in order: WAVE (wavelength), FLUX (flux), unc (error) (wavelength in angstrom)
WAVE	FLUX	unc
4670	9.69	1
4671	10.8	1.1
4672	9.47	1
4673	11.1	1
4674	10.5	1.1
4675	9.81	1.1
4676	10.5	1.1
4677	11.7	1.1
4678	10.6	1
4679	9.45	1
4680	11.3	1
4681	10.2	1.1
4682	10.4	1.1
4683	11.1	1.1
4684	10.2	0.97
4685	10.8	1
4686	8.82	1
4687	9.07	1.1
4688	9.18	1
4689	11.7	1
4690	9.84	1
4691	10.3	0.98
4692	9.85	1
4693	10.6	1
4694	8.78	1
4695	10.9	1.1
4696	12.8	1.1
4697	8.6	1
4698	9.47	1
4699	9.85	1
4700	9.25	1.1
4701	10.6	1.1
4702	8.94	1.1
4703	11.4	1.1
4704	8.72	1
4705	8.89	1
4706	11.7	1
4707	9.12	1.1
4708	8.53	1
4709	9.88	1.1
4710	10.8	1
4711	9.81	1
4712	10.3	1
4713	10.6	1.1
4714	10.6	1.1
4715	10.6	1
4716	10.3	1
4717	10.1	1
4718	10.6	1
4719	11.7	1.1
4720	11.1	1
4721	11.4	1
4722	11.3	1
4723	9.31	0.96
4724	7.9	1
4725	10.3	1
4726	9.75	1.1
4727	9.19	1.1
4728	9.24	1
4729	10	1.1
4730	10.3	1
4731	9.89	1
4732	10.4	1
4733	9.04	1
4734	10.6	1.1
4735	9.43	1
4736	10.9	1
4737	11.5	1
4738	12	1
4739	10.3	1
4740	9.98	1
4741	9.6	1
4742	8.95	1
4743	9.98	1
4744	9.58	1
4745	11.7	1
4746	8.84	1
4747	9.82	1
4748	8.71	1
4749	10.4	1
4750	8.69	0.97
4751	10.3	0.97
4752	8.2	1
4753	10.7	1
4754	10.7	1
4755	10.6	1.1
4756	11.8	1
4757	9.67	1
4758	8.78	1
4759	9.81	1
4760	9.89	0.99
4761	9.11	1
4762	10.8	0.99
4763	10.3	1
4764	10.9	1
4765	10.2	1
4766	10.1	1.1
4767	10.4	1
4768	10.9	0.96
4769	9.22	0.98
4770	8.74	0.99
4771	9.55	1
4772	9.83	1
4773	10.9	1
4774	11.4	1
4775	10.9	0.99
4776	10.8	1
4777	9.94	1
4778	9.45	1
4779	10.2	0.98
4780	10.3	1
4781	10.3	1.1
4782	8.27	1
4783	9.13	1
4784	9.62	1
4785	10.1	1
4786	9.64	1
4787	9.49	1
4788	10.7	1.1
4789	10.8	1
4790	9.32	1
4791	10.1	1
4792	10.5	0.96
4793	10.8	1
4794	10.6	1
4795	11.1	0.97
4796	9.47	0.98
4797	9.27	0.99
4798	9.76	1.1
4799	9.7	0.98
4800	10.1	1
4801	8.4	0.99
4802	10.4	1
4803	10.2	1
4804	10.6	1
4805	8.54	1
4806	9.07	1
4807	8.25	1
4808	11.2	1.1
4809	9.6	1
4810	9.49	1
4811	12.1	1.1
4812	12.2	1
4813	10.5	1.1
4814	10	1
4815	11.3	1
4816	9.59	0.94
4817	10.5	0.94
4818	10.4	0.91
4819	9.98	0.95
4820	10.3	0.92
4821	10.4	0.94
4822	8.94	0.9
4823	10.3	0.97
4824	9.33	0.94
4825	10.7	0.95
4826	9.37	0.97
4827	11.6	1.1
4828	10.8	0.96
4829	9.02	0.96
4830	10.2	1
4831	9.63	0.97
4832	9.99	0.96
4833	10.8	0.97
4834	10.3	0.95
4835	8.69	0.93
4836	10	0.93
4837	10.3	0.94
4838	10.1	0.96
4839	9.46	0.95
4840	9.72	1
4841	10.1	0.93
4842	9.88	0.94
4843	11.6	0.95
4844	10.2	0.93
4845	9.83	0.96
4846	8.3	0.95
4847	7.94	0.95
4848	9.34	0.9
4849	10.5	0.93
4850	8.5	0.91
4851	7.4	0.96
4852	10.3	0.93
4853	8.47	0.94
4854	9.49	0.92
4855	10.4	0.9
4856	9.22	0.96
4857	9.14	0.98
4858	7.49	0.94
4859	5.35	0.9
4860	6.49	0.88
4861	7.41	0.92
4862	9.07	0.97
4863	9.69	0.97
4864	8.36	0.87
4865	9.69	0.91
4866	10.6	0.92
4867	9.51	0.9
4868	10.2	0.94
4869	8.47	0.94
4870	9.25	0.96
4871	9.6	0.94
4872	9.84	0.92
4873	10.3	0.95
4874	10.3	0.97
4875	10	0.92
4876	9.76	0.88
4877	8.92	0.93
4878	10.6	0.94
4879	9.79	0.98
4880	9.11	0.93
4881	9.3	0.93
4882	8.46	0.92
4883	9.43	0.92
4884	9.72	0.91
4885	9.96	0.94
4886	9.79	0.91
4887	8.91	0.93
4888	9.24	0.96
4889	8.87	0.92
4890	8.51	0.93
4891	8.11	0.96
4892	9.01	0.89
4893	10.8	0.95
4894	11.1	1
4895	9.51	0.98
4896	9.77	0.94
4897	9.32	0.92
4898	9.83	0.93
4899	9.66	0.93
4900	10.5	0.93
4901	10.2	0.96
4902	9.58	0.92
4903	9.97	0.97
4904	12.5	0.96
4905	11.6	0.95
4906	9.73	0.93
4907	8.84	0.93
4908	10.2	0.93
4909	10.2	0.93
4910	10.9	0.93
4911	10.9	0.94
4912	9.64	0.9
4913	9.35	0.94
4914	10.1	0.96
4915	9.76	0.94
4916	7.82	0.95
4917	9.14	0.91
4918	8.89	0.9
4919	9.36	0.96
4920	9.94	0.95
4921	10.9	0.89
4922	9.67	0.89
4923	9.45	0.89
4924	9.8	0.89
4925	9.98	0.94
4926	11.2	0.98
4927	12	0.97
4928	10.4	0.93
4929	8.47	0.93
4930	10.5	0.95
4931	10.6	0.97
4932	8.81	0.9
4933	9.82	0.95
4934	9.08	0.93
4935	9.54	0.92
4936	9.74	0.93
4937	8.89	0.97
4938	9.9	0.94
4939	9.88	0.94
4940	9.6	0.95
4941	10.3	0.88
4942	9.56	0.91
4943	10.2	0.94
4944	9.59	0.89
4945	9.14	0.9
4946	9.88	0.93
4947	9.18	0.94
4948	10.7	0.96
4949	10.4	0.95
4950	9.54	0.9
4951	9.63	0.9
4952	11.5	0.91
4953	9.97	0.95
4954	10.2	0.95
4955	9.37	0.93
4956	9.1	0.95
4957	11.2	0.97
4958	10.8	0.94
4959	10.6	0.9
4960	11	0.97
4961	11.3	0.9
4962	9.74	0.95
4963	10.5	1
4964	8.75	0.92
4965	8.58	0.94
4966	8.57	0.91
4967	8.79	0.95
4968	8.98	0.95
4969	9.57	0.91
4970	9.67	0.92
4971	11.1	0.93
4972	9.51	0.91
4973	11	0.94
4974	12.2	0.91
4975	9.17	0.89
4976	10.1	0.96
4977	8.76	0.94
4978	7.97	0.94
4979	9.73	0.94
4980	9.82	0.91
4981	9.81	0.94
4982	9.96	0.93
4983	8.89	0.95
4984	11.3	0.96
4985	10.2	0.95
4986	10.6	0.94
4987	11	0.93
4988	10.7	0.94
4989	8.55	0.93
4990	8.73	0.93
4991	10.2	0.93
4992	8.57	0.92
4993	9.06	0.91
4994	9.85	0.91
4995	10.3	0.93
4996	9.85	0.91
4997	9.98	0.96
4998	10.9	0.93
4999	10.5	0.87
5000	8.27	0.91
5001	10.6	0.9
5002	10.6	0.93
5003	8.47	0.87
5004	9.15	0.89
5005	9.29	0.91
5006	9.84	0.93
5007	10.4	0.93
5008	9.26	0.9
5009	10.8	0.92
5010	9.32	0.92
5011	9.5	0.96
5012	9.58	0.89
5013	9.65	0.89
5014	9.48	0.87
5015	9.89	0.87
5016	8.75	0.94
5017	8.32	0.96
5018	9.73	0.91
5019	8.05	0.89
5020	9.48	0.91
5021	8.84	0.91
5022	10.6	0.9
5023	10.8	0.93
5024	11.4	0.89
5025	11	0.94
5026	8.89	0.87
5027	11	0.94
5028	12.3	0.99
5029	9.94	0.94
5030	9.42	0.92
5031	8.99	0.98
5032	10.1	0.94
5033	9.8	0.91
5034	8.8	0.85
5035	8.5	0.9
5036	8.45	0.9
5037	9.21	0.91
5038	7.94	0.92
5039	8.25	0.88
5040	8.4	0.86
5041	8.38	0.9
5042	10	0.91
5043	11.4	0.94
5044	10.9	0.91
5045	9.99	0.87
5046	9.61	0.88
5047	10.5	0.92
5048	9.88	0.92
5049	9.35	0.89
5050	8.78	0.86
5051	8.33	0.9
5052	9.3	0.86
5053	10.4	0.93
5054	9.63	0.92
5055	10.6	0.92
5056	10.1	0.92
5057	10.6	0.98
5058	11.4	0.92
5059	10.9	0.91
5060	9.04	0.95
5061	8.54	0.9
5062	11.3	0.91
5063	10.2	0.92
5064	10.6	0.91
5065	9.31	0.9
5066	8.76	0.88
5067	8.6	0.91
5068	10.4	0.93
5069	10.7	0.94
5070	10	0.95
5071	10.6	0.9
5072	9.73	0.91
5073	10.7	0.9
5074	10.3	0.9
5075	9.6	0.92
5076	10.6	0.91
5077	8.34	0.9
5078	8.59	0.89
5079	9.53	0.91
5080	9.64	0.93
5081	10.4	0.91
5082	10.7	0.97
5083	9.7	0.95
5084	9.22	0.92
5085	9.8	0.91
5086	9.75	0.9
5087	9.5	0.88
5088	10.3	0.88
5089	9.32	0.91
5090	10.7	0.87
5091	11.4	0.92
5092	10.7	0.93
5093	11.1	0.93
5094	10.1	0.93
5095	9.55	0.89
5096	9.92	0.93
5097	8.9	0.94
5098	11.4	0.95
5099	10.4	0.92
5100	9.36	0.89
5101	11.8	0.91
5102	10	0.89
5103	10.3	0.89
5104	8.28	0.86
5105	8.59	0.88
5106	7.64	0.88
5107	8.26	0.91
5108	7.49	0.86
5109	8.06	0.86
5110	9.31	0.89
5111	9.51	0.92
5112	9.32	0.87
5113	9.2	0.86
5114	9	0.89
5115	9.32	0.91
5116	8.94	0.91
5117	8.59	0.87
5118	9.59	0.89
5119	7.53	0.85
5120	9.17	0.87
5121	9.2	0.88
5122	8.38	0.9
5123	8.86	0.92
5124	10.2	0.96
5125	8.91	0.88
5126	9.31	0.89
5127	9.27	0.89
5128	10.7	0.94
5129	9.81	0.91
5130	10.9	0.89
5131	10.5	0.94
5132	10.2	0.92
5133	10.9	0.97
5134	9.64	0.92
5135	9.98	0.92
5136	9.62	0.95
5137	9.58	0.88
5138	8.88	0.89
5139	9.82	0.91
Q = 0.11 mag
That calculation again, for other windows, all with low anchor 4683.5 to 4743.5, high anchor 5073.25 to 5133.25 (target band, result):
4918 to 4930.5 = -0.03 mag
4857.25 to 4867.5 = 0.18 mag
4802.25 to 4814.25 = -0.02 mag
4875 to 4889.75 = 0.05 mag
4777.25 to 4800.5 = 0.01 mag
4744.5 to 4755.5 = 0.02 mag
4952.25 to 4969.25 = -0.01 mag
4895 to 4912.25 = -0.04 mag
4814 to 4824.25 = -0.02 mag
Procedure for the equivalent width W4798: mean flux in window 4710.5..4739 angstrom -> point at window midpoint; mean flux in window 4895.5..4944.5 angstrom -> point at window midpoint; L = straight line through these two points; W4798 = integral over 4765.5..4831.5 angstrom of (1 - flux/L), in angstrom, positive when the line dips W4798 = 0.5 angstrom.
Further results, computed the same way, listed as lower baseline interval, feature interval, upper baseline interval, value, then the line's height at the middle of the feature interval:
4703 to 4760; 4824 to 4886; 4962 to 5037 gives 2.7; 9.9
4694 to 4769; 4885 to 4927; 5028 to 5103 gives 0.5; 9.96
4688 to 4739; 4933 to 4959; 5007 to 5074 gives 0.0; 9.87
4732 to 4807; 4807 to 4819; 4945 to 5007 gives -0.6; 9.97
